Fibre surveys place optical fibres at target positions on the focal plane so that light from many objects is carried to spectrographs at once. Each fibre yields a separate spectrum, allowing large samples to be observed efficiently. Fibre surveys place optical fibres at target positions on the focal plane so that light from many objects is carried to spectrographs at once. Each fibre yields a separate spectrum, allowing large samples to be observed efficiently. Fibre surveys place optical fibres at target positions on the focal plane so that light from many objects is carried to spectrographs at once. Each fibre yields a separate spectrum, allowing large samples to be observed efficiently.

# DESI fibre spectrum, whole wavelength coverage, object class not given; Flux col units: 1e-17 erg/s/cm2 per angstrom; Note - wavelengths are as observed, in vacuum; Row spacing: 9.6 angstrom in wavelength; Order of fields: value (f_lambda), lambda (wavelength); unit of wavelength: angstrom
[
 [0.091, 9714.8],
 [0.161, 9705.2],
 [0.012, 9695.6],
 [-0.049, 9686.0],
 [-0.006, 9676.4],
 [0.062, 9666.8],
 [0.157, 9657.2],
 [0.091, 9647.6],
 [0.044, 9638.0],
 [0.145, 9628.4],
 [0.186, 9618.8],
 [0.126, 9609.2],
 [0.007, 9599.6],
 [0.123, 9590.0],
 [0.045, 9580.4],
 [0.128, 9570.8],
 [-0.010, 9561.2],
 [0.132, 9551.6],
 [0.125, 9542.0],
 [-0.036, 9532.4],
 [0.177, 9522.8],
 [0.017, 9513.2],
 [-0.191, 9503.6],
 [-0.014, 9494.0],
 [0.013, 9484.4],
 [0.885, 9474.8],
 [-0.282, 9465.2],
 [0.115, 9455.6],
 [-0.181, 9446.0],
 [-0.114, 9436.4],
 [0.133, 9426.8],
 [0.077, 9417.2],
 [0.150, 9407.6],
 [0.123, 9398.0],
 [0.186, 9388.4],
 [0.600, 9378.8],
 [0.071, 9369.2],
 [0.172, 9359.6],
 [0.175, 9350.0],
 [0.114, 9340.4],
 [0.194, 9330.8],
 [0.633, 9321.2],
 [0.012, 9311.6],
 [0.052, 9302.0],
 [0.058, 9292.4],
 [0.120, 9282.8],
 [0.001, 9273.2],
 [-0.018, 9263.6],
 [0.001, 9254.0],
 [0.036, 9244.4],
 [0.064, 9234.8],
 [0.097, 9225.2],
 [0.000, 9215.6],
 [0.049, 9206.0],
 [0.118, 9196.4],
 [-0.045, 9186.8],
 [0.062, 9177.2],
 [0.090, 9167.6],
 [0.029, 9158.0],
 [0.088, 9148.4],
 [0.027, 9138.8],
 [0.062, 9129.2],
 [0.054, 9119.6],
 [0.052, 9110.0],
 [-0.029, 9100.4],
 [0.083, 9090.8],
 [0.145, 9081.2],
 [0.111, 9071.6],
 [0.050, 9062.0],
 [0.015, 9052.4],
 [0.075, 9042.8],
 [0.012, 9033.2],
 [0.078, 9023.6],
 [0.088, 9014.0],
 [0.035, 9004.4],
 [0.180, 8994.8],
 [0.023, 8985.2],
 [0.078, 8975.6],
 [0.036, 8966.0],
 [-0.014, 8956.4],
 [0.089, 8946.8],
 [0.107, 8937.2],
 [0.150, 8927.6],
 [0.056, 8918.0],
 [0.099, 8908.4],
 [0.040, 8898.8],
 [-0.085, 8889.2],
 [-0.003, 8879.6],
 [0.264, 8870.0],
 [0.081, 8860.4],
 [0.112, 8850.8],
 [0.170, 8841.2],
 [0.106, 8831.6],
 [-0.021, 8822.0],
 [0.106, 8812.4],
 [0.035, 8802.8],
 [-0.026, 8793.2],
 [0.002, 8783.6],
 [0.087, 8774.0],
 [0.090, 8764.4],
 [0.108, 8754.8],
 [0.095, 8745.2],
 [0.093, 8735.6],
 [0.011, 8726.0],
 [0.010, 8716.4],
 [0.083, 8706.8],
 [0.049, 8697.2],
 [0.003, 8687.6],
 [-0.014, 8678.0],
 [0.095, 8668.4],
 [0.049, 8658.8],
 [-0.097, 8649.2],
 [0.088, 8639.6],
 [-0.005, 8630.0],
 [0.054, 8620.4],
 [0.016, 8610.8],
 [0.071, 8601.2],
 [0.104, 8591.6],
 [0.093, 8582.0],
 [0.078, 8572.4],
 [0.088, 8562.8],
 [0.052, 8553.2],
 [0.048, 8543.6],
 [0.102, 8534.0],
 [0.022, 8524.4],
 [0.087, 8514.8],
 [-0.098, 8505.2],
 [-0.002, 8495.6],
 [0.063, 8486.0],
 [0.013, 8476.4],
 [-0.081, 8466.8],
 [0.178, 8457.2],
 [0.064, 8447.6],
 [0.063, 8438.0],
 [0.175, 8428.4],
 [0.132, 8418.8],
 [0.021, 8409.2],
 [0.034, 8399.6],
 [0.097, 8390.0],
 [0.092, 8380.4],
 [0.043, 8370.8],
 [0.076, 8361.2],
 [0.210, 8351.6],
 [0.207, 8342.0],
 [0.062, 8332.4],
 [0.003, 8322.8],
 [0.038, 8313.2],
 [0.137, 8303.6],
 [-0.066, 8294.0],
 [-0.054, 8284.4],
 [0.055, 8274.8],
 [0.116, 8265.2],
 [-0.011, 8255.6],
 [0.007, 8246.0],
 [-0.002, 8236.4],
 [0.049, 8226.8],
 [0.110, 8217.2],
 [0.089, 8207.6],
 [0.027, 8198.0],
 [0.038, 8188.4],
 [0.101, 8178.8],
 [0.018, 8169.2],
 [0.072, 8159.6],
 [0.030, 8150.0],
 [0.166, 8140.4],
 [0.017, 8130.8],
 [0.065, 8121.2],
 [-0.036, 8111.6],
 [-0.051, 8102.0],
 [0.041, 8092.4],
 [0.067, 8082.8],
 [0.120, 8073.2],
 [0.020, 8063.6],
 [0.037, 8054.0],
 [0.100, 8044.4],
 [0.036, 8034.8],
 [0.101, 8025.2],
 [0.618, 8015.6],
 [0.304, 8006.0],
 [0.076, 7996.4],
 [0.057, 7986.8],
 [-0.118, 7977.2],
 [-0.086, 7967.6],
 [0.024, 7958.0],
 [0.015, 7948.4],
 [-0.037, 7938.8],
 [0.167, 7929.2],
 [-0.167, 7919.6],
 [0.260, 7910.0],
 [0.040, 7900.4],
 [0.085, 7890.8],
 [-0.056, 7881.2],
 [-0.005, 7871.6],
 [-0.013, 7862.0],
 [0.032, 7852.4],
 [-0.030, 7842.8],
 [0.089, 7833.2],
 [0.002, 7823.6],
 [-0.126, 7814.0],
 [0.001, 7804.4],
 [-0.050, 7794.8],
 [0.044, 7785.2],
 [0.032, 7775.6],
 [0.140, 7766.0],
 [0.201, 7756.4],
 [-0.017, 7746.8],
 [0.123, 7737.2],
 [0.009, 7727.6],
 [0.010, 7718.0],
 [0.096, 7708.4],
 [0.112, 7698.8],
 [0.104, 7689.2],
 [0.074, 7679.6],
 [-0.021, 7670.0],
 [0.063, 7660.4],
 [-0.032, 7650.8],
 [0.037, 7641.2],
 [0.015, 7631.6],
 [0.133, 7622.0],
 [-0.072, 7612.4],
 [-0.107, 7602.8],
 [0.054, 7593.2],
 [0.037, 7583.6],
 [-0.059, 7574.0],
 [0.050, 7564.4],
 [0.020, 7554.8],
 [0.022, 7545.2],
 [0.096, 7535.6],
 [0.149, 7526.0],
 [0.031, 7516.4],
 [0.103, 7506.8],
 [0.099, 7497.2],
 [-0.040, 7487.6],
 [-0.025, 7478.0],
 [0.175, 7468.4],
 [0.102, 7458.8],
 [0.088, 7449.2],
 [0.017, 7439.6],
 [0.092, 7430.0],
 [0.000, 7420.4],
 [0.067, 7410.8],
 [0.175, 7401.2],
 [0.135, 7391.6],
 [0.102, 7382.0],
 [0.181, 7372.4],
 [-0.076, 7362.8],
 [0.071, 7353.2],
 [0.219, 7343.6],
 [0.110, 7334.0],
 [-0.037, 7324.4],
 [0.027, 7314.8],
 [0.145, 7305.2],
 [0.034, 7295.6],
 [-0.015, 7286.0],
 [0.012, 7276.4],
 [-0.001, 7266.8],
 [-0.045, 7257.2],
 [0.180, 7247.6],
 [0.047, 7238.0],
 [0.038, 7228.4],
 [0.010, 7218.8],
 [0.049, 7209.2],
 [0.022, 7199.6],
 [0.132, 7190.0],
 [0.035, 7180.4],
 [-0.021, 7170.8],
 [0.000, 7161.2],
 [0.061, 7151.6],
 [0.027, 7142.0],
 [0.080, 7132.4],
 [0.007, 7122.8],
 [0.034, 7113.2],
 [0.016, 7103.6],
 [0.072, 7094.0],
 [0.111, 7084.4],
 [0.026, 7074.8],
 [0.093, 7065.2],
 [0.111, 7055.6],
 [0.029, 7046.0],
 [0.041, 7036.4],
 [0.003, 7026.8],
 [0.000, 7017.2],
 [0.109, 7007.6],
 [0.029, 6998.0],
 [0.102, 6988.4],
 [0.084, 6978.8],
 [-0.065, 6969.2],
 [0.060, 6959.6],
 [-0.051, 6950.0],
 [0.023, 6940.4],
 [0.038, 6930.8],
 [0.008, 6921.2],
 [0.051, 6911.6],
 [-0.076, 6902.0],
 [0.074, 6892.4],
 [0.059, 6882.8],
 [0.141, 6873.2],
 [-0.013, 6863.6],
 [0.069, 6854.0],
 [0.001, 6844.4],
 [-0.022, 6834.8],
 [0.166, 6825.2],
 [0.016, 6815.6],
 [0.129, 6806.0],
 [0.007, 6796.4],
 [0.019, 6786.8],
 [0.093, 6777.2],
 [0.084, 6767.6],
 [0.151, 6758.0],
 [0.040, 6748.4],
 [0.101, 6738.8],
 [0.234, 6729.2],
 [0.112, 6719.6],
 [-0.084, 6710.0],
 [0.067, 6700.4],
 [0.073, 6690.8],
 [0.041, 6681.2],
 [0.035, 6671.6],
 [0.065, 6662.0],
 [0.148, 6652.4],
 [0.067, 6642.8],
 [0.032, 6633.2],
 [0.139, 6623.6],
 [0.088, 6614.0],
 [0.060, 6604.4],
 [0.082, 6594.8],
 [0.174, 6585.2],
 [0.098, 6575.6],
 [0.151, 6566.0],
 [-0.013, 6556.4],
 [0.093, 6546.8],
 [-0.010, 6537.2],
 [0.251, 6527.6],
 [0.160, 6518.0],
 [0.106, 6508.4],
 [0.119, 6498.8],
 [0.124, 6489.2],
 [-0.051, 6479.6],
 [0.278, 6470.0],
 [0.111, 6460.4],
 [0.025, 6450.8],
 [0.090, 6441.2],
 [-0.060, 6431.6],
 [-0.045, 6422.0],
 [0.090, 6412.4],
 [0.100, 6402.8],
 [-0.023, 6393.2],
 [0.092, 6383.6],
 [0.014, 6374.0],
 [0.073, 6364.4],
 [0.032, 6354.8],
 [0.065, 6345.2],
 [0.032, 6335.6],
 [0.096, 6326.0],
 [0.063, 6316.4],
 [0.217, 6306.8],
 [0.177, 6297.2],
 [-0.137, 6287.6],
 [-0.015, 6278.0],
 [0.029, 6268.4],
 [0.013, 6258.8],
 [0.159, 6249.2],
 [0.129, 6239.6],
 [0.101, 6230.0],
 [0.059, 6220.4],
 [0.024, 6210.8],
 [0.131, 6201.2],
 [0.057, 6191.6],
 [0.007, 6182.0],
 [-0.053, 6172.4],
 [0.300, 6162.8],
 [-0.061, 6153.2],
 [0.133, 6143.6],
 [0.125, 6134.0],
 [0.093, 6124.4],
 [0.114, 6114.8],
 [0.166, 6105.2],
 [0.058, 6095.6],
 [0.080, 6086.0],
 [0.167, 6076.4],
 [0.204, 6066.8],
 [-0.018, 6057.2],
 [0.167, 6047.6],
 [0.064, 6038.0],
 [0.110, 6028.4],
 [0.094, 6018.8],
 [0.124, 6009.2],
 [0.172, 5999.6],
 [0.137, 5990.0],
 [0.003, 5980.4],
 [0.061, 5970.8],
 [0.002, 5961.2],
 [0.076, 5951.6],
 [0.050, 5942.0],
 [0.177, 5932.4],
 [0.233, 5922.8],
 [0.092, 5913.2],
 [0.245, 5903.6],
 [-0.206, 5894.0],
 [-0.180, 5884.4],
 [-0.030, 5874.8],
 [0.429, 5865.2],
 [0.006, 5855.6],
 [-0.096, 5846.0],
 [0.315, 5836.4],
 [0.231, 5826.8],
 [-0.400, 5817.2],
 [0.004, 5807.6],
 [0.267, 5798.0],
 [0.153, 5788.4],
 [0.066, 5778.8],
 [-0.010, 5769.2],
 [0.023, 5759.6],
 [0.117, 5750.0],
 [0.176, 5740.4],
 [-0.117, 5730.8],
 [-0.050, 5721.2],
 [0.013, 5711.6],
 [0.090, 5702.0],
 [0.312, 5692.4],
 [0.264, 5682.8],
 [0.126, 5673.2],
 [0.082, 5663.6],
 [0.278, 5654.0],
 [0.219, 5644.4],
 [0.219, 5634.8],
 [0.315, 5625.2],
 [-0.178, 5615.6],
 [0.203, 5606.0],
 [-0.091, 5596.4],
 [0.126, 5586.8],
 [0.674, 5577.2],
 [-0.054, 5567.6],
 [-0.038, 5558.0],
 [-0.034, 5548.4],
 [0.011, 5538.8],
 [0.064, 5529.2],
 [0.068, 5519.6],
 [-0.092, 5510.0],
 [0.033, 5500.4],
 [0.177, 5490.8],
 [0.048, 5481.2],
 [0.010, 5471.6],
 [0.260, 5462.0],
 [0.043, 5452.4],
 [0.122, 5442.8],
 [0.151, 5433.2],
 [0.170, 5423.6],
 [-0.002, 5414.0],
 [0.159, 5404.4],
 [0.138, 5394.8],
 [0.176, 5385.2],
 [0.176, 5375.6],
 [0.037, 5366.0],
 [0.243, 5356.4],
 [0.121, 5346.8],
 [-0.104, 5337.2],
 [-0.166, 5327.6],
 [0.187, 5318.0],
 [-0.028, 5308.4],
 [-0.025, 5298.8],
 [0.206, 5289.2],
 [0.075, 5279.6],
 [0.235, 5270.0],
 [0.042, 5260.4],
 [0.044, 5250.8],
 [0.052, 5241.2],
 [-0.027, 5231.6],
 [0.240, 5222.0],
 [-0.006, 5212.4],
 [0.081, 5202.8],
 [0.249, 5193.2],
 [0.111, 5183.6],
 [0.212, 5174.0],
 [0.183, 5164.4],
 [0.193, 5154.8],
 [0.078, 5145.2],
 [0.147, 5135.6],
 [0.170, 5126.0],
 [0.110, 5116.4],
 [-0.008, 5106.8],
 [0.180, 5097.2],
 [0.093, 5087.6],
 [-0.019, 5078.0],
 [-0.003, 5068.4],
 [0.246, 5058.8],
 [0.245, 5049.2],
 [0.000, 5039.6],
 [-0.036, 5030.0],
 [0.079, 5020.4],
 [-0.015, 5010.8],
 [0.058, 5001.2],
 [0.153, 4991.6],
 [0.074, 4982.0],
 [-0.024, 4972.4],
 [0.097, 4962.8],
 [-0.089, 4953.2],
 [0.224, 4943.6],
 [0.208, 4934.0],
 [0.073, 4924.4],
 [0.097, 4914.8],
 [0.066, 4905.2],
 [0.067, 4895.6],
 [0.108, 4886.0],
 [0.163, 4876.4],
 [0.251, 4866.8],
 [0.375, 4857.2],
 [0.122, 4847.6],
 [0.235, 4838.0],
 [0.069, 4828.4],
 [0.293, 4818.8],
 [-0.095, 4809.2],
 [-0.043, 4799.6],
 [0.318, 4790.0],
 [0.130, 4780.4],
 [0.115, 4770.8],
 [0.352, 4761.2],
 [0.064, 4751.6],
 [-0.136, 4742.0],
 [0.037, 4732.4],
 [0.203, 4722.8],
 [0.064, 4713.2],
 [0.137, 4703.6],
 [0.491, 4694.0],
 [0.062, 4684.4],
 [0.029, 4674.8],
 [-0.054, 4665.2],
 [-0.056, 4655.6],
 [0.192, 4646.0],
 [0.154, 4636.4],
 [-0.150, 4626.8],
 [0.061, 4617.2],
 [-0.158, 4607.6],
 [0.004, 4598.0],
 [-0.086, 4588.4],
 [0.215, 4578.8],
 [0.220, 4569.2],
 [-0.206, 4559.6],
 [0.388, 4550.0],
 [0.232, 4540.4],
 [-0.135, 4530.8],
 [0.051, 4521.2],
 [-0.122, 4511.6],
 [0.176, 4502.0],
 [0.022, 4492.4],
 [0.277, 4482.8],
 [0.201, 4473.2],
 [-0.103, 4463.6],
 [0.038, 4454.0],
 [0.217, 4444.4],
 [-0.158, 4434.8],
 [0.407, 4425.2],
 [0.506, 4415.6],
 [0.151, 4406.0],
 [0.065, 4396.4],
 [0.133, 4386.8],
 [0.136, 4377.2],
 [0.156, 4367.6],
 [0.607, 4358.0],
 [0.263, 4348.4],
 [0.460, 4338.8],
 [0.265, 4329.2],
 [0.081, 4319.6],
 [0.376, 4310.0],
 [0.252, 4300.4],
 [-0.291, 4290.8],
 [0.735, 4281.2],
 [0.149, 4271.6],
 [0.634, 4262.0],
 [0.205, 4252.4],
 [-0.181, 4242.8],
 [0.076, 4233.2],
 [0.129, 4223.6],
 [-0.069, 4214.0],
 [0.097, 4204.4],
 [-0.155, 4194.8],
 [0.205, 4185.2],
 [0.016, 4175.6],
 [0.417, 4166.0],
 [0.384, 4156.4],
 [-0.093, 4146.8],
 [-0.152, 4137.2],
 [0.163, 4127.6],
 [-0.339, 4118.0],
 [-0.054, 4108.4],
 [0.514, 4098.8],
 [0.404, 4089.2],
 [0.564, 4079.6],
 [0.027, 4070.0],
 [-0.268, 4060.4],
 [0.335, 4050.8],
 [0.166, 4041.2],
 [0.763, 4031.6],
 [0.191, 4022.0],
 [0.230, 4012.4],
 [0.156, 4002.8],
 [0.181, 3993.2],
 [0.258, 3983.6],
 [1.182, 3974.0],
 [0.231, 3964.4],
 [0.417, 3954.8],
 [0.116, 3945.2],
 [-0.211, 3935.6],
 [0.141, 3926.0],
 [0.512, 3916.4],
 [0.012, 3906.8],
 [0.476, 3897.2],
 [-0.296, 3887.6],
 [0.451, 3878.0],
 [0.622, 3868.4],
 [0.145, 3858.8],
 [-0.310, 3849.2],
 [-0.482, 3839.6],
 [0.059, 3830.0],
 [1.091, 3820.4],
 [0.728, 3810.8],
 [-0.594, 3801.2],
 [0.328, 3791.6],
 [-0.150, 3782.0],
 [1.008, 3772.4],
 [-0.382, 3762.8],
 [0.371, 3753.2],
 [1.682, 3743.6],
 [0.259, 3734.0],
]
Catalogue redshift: 1.149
